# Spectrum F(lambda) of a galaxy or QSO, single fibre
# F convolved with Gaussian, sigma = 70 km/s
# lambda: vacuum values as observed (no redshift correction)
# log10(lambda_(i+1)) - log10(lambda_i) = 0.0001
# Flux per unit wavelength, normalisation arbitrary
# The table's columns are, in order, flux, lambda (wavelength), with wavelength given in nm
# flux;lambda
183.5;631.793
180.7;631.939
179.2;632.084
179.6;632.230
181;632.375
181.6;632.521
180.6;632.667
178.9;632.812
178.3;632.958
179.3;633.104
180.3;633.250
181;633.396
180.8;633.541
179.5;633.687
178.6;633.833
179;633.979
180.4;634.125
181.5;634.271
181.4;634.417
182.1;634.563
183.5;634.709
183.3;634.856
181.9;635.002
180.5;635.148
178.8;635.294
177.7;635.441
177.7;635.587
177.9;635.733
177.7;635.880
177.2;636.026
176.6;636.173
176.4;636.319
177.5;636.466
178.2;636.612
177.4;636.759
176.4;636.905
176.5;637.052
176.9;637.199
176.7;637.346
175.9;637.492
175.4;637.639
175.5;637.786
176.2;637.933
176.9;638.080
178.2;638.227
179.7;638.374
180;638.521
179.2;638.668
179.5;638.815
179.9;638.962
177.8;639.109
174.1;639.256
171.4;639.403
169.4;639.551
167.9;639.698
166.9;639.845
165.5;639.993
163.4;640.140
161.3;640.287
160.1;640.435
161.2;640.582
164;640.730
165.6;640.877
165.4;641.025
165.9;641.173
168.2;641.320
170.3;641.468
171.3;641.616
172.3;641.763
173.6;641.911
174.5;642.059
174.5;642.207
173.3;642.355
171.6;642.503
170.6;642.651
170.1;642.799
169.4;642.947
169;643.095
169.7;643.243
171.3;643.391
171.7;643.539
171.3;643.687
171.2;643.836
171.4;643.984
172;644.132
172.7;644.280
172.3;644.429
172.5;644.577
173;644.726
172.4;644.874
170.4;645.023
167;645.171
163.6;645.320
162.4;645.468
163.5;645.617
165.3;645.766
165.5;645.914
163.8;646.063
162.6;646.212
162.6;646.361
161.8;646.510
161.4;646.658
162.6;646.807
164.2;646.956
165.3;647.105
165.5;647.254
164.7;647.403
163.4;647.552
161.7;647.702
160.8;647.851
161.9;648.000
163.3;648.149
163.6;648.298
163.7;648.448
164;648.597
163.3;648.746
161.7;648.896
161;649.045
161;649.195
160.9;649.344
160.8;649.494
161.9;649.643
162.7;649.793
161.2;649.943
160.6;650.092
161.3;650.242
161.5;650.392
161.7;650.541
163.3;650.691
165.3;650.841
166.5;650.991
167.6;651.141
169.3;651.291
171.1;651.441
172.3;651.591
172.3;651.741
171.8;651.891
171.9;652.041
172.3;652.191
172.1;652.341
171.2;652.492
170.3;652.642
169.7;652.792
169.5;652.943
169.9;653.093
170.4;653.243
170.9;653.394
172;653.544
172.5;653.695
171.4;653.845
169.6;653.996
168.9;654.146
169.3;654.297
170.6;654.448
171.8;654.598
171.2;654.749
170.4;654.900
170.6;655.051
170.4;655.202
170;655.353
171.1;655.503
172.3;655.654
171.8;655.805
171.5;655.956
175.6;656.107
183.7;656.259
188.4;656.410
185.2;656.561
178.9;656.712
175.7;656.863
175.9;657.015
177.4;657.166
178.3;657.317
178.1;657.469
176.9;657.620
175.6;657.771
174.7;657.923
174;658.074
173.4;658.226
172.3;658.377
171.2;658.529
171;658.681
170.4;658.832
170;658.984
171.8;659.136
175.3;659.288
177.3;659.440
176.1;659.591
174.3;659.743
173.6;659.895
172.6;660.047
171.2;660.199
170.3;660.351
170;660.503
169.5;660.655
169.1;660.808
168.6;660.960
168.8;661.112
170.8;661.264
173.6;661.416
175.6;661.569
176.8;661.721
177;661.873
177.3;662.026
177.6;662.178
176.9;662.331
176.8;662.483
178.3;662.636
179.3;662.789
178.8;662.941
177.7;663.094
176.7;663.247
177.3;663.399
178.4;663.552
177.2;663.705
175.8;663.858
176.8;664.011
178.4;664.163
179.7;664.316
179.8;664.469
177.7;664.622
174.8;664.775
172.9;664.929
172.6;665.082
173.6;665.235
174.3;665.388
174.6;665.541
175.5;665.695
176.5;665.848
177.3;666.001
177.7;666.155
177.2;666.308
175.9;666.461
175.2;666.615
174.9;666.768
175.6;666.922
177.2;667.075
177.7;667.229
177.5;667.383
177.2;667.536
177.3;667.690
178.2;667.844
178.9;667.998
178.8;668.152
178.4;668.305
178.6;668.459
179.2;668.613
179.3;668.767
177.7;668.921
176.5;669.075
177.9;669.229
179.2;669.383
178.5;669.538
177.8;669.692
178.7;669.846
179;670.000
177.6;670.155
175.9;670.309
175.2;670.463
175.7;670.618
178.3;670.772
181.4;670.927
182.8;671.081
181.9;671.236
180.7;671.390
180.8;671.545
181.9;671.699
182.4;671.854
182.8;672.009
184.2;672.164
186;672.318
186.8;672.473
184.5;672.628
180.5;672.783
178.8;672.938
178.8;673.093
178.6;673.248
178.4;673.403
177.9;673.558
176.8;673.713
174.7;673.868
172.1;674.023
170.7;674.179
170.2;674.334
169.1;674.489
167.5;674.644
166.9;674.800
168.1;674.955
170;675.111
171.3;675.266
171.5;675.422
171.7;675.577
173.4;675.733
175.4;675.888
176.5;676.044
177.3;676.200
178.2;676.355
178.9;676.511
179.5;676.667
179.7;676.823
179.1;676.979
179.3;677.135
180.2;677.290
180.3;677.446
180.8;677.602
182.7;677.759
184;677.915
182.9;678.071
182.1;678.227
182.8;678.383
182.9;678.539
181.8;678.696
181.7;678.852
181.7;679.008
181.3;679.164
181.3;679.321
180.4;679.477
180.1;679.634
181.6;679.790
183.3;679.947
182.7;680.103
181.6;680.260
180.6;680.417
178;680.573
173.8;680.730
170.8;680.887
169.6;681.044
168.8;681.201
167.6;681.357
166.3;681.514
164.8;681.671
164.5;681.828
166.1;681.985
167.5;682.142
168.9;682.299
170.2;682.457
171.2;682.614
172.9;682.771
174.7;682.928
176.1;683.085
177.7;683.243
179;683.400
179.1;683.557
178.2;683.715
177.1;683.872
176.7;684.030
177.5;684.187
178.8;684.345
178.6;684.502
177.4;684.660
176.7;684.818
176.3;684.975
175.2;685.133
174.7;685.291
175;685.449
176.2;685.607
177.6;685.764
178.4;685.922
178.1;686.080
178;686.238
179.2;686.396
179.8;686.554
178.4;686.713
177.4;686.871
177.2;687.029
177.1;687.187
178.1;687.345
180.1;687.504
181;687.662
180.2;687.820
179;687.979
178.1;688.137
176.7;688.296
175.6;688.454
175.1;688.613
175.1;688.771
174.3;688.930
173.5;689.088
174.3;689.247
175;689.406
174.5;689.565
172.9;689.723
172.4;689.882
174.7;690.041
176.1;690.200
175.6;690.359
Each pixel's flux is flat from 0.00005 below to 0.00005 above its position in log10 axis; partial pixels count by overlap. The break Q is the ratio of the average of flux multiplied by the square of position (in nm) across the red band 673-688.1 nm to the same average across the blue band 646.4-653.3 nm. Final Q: 1.17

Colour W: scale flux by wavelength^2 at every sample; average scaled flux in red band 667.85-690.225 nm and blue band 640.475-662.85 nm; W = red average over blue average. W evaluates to 1.13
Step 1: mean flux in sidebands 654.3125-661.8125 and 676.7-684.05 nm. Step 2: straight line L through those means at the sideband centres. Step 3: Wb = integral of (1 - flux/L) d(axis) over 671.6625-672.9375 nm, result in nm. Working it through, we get -0.06 nm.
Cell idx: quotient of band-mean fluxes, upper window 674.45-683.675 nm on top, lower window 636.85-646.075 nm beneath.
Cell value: 1.0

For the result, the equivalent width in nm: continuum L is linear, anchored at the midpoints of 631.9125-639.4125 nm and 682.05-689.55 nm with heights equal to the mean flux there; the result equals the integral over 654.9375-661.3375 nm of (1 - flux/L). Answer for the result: 0.14 nm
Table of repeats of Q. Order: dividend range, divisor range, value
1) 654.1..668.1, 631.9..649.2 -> 1.08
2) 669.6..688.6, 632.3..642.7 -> 1.15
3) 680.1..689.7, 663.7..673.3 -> 1.03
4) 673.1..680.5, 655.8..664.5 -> 1.06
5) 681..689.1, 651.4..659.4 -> 1.11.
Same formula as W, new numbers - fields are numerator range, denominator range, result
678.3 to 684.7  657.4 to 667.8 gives 1.06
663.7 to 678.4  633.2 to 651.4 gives 1.14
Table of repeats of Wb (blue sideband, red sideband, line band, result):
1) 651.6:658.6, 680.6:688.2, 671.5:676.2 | -0.05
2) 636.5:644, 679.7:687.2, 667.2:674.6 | -0.18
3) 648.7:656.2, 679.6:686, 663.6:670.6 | -0.23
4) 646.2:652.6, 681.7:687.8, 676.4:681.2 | -0.16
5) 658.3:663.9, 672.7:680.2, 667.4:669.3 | -0.03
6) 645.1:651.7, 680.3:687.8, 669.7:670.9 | -0.05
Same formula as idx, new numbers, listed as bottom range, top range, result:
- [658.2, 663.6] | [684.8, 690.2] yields 1.01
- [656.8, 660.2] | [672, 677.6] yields 1.01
